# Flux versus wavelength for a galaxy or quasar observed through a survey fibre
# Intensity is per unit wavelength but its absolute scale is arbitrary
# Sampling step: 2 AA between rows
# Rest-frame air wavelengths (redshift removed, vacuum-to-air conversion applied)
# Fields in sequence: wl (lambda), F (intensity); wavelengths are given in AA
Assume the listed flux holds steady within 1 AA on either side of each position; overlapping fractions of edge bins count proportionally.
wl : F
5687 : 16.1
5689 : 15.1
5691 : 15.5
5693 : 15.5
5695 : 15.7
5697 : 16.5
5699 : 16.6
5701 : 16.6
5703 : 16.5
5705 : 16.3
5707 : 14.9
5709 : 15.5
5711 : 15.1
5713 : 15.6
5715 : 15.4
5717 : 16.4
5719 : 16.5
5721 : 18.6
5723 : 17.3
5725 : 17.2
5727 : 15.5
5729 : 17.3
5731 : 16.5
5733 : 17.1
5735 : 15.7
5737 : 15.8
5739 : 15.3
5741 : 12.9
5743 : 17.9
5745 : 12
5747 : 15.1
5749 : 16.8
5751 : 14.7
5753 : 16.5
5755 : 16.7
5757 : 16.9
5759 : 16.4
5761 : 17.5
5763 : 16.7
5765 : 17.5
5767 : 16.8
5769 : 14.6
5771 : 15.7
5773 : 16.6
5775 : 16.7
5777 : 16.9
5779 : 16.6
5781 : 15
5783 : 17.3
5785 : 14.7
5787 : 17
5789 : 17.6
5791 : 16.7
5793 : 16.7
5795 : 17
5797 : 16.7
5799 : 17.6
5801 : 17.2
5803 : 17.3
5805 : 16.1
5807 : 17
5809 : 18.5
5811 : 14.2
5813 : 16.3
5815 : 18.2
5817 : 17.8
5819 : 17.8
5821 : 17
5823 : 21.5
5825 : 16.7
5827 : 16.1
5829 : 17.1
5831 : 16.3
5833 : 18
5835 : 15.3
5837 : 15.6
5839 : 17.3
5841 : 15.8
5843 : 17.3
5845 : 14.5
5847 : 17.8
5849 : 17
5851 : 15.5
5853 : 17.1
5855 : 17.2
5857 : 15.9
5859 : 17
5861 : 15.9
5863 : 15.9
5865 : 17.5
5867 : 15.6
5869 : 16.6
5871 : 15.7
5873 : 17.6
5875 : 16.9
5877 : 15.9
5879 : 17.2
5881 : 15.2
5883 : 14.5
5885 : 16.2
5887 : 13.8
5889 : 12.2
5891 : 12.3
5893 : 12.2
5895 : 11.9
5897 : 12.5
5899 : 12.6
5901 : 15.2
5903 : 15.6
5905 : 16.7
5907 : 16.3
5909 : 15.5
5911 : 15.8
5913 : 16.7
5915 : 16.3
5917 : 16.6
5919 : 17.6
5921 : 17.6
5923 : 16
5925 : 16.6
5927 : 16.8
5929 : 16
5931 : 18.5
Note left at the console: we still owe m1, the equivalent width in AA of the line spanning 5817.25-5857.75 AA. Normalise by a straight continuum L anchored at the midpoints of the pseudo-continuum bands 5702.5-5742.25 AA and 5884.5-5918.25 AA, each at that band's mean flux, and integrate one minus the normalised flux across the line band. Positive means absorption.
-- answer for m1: -4.6 AA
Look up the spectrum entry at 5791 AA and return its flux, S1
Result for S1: 16.7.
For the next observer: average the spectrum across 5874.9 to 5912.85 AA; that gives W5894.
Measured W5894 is 14.7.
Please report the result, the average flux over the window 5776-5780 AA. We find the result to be 16.8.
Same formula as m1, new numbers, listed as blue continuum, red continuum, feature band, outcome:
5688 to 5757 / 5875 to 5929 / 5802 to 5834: -3.4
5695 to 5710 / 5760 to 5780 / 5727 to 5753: 1.2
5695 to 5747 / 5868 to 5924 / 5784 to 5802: -1.2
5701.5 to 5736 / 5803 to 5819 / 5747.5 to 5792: 0.6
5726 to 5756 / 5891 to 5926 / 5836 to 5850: -0.9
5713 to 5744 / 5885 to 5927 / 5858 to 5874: -1.2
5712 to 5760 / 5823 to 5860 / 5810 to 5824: -0.9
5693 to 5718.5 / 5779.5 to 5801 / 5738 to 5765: 0.8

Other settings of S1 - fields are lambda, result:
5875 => 16.9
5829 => 17.1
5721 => 18.6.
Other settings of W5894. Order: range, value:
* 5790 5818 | 16.9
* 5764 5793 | 16.4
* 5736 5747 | 14.8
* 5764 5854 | 16.8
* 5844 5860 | 16.5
